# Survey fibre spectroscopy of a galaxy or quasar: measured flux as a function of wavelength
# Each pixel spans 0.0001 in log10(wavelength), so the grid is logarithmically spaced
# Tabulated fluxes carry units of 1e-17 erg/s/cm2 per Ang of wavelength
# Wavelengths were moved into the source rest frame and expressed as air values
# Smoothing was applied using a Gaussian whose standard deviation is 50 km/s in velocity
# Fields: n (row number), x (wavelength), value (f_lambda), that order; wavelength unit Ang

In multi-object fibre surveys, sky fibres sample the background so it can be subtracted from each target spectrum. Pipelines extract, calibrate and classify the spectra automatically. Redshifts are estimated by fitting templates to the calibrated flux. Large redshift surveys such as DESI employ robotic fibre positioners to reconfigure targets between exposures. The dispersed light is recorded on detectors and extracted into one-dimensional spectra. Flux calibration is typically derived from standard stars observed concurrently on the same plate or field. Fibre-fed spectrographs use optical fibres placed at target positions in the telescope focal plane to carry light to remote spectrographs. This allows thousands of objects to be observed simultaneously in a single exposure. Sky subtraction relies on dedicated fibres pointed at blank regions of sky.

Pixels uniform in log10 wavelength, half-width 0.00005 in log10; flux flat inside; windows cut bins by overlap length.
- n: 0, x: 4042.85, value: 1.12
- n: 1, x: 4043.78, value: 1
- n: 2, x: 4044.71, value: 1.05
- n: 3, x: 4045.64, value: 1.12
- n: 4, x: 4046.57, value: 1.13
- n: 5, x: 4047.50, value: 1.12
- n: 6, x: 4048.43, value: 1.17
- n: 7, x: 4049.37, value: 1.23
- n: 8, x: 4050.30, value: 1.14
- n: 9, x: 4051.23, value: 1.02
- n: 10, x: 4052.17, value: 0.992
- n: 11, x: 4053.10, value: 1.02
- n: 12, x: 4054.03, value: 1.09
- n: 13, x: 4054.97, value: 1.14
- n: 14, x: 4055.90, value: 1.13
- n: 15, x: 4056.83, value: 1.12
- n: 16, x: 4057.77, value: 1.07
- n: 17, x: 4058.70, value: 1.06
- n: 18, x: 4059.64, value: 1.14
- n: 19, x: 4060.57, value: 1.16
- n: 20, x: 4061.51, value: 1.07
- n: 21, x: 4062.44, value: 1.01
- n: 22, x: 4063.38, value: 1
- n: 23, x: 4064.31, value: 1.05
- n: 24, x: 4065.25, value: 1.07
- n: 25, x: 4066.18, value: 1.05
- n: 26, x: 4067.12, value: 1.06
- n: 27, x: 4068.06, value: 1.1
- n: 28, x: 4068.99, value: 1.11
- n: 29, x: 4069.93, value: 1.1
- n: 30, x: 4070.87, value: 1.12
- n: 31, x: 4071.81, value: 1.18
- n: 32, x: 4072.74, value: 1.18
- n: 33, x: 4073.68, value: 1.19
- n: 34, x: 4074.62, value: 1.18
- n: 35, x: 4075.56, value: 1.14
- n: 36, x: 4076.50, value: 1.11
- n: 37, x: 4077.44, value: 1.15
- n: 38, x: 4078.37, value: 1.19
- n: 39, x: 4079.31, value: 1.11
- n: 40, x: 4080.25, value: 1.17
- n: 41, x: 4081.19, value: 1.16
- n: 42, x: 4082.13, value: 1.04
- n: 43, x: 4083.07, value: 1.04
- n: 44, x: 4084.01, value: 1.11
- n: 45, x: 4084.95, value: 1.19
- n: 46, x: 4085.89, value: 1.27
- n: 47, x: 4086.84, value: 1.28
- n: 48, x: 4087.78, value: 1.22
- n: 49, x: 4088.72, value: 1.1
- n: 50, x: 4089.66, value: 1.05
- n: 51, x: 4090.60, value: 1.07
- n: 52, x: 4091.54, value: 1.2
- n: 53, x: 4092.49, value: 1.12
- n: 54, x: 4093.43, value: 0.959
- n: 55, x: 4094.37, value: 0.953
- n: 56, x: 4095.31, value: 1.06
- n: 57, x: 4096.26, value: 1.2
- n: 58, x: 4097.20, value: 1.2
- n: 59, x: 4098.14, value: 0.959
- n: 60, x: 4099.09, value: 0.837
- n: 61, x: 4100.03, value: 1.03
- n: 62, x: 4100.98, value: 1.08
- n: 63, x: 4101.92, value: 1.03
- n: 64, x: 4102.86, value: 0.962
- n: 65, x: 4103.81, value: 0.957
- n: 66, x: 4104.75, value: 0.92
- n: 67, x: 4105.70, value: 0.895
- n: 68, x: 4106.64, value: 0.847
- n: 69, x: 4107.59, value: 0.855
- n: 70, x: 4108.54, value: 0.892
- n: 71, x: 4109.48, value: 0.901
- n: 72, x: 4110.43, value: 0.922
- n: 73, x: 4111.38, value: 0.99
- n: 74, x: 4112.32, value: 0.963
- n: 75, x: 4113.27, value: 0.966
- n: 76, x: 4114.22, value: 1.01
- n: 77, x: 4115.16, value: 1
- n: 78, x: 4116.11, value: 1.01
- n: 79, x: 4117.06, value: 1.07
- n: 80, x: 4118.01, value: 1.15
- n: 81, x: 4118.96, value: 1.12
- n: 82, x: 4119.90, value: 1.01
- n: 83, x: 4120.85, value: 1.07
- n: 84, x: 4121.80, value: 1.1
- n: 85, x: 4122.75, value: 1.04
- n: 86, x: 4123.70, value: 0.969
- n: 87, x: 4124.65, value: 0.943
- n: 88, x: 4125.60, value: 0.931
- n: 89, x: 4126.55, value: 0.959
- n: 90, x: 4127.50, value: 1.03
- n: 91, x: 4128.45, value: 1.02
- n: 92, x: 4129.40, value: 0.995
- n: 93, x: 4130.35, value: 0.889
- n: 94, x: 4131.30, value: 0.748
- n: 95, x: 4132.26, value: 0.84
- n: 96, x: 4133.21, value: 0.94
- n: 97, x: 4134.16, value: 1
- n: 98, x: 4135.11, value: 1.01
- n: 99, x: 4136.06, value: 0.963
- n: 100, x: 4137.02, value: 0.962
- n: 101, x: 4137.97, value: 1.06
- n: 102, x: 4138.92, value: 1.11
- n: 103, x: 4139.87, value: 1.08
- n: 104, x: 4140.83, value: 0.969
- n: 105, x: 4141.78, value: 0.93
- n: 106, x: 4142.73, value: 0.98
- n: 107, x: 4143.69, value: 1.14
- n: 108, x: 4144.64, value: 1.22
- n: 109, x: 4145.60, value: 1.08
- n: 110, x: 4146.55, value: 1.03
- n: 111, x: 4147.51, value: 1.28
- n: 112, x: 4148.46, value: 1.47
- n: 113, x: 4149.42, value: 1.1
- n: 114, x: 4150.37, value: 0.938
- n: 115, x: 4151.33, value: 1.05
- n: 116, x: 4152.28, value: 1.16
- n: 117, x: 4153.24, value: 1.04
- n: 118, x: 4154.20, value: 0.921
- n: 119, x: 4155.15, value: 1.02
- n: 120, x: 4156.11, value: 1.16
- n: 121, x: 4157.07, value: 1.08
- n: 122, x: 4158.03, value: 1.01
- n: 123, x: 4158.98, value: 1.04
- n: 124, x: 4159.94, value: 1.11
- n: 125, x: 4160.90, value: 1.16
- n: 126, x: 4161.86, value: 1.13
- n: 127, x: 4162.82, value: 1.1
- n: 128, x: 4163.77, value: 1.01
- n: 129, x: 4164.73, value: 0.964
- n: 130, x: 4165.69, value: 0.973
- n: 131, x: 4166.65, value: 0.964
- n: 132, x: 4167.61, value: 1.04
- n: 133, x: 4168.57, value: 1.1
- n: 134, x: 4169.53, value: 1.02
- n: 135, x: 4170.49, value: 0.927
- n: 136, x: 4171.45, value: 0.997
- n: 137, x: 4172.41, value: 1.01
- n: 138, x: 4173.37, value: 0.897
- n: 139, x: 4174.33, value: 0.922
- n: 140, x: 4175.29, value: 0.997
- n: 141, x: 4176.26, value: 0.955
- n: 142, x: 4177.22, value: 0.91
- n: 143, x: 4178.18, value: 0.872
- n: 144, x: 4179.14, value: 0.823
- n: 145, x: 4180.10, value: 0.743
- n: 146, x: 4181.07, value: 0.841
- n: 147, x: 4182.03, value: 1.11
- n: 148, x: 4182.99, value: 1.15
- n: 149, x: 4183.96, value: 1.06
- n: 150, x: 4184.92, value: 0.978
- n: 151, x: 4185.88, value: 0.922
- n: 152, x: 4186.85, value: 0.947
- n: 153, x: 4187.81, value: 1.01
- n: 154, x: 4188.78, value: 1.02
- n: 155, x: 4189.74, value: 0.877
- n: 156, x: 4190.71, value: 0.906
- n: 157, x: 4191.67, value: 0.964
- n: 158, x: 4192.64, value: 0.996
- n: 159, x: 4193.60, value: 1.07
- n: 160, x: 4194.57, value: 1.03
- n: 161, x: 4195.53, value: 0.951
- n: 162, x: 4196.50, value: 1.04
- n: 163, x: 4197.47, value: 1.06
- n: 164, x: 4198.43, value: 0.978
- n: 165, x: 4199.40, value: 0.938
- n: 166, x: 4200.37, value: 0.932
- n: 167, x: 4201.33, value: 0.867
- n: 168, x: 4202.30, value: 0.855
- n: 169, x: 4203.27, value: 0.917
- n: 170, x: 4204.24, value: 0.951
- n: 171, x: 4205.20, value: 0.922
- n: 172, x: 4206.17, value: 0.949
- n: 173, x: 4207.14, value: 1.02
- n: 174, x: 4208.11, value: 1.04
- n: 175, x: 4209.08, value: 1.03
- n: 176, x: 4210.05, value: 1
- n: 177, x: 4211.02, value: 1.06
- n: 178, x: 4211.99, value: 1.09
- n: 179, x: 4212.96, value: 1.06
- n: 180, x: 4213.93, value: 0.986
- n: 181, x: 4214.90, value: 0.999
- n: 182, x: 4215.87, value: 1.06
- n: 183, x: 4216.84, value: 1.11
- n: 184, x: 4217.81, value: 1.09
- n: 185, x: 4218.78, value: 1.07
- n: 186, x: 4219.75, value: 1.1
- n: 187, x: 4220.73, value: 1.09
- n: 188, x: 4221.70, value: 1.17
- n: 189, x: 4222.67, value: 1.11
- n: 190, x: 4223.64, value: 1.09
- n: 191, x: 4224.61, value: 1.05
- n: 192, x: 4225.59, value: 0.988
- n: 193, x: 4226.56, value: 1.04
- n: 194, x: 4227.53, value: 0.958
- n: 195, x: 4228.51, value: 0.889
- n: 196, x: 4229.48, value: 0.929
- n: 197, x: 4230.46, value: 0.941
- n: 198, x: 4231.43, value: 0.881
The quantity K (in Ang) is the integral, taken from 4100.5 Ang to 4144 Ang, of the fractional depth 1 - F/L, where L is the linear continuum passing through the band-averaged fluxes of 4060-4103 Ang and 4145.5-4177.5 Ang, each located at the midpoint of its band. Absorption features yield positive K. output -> 3.7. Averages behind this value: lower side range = 1.1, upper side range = 1.05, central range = 0.983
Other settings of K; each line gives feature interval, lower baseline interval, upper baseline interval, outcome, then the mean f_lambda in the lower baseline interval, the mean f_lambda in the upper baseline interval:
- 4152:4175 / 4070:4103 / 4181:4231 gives 0.3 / 1.11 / 1.01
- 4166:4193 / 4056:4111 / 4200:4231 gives 1.7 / 1.07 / 1.01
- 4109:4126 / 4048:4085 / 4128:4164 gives 0.9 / 1.11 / 1.05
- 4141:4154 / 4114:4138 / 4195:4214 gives -1.5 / 0.992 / 0.982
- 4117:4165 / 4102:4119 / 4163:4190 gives -3.7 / 0.966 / 0.968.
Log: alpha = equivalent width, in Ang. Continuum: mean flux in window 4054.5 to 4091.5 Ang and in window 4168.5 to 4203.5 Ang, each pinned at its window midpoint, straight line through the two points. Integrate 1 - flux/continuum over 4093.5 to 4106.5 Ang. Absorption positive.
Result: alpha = 1.0 Ang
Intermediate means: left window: 1.12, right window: 0.961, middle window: 1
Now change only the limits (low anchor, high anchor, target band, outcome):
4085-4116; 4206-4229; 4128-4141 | 0.8 Ang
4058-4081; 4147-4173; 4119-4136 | 1.7 Ang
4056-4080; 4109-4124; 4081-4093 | -0.7 Ang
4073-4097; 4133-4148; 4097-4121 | 2.5 Ang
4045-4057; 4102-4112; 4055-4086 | -2.2 Ang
